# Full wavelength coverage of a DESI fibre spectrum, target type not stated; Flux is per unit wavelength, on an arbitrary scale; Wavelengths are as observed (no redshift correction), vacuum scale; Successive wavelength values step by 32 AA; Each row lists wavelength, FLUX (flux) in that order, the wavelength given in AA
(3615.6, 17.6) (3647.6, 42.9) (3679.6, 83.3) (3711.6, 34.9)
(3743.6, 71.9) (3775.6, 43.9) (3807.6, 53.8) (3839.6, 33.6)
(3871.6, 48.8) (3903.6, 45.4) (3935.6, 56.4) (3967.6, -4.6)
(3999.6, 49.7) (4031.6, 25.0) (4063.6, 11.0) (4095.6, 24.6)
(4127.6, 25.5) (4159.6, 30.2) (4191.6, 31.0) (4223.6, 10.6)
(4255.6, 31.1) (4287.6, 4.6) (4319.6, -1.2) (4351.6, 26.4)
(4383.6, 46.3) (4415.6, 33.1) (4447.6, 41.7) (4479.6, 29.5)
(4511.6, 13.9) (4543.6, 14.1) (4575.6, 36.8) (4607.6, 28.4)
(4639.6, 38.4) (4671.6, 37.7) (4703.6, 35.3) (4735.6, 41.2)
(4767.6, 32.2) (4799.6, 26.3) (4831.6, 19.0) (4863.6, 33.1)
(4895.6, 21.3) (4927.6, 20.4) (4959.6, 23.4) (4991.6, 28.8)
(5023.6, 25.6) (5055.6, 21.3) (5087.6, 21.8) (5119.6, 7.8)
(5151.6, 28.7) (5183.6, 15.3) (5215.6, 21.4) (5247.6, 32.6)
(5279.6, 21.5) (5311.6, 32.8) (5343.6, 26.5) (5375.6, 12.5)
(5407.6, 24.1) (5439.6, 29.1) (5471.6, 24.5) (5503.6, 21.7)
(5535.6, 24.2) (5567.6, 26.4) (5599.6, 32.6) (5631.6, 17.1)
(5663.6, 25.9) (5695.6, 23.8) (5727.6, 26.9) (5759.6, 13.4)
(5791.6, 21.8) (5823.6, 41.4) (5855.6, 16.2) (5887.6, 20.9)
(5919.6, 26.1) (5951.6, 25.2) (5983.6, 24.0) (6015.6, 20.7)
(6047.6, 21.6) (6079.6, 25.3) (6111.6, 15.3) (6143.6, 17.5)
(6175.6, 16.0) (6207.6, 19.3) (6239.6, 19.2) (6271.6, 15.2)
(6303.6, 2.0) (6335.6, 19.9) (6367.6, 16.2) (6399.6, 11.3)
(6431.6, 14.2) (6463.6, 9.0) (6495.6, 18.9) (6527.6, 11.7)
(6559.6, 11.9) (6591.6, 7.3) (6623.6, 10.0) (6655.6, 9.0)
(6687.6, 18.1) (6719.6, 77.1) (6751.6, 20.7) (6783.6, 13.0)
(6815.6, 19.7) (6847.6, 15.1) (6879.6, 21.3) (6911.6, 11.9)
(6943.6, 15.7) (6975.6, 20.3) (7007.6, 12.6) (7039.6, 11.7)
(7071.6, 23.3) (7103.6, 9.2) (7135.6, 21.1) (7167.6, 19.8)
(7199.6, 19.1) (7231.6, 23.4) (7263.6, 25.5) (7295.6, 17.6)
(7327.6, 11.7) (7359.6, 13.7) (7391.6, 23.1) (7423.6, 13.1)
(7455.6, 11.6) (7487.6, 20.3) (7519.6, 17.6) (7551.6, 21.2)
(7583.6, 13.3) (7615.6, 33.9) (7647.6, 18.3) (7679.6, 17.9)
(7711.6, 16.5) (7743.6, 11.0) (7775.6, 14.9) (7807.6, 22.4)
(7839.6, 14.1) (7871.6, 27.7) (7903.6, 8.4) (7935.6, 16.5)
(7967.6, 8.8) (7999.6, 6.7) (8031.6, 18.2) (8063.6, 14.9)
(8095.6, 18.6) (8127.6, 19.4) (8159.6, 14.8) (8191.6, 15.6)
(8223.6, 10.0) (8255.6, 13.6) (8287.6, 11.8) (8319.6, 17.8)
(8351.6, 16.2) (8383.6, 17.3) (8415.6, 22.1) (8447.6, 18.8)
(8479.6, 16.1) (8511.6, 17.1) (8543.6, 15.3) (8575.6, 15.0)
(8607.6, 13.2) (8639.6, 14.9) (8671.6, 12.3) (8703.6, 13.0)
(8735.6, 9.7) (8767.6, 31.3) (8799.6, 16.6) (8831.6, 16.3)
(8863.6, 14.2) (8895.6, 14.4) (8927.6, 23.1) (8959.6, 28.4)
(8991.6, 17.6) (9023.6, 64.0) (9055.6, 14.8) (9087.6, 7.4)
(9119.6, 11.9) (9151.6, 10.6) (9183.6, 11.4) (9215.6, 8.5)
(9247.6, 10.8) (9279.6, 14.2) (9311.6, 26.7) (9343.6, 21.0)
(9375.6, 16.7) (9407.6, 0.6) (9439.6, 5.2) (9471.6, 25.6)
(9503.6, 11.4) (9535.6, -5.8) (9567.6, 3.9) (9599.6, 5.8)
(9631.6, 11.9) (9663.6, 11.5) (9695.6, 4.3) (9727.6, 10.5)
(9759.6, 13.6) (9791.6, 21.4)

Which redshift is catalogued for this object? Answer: 0.804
